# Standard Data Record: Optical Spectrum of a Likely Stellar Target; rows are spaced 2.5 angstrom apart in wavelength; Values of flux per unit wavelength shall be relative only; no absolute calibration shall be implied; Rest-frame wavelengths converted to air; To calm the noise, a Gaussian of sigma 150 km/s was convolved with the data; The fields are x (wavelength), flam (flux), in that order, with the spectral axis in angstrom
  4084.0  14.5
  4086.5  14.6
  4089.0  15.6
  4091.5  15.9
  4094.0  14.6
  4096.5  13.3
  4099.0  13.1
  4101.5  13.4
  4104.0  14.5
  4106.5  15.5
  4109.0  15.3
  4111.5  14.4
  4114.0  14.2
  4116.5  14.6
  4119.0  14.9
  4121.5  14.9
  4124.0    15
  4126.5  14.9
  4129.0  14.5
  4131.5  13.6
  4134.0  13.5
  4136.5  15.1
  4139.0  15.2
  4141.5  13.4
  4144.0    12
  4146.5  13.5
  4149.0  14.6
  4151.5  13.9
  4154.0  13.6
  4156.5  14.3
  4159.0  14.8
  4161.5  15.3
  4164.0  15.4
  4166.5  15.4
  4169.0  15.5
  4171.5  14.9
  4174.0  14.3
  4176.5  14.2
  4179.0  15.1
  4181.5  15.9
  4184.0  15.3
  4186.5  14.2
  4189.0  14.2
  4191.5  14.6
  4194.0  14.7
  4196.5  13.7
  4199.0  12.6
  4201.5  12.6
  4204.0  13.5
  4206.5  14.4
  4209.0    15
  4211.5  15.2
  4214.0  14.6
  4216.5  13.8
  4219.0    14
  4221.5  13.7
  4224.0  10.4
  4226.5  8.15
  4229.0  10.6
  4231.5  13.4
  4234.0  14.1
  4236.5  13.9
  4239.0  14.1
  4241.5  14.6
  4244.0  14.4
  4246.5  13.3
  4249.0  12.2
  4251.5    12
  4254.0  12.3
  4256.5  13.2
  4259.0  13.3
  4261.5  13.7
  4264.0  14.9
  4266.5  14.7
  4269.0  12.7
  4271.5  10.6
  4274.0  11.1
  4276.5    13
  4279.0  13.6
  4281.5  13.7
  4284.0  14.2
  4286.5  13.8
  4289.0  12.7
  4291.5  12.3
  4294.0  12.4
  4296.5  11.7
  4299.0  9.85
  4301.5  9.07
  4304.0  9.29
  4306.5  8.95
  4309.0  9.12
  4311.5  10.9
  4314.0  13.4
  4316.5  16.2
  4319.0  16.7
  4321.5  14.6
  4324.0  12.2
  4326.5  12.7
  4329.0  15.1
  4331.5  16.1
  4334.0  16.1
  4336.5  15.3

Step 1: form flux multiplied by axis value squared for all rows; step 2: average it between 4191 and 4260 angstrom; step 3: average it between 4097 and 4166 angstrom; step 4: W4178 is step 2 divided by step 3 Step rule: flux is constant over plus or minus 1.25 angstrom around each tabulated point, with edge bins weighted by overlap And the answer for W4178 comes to 0.97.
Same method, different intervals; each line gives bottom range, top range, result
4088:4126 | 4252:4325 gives 0.94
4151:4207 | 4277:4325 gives 0.91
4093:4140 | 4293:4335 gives 0.96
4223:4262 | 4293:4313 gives 0.82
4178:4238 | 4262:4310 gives 0.91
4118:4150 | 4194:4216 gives 1.02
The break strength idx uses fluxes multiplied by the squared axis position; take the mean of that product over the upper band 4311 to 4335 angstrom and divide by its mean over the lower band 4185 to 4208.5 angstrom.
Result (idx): 1.11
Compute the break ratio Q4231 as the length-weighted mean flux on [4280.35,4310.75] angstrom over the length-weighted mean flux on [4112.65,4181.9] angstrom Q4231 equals 0.79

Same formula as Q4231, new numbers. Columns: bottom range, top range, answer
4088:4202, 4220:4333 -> 0.88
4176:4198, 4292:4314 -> 0.71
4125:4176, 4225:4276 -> 0.89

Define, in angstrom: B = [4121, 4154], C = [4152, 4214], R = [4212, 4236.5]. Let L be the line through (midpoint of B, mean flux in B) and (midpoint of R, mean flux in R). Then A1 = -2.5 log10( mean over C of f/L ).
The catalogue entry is -0.09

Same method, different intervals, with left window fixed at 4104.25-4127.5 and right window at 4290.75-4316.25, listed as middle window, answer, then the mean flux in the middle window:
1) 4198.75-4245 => -0.06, 13.3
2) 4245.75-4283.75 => -0.11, 13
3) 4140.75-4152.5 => 0.06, 13.5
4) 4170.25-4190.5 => -0.10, 14.8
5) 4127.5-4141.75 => 0.01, 14.3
